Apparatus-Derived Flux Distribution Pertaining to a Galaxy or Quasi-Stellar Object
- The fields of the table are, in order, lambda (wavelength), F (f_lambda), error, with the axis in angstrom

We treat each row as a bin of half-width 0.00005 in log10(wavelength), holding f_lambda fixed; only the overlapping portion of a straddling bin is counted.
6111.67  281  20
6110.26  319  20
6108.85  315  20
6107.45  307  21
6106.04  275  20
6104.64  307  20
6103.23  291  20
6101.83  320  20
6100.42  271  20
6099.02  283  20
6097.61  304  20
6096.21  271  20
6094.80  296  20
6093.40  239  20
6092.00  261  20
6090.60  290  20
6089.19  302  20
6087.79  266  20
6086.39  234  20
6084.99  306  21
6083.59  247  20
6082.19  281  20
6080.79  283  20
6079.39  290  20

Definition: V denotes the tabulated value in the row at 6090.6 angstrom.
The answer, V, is 290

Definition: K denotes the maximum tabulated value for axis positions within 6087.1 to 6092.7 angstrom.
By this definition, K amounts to 302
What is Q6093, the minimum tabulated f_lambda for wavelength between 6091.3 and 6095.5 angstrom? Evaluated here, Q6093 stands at 239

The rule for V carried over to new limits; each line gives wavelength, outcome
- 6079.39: 290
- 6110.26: 319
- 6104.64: 307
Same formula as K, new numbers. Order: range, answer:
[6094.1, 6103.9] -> 320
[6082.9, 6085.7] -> 306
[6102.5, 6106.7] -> 307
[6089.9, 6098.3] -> 304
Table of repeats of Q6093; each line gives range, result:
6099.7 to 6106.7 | 271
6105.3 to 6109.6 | 275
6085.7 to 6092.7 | 234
